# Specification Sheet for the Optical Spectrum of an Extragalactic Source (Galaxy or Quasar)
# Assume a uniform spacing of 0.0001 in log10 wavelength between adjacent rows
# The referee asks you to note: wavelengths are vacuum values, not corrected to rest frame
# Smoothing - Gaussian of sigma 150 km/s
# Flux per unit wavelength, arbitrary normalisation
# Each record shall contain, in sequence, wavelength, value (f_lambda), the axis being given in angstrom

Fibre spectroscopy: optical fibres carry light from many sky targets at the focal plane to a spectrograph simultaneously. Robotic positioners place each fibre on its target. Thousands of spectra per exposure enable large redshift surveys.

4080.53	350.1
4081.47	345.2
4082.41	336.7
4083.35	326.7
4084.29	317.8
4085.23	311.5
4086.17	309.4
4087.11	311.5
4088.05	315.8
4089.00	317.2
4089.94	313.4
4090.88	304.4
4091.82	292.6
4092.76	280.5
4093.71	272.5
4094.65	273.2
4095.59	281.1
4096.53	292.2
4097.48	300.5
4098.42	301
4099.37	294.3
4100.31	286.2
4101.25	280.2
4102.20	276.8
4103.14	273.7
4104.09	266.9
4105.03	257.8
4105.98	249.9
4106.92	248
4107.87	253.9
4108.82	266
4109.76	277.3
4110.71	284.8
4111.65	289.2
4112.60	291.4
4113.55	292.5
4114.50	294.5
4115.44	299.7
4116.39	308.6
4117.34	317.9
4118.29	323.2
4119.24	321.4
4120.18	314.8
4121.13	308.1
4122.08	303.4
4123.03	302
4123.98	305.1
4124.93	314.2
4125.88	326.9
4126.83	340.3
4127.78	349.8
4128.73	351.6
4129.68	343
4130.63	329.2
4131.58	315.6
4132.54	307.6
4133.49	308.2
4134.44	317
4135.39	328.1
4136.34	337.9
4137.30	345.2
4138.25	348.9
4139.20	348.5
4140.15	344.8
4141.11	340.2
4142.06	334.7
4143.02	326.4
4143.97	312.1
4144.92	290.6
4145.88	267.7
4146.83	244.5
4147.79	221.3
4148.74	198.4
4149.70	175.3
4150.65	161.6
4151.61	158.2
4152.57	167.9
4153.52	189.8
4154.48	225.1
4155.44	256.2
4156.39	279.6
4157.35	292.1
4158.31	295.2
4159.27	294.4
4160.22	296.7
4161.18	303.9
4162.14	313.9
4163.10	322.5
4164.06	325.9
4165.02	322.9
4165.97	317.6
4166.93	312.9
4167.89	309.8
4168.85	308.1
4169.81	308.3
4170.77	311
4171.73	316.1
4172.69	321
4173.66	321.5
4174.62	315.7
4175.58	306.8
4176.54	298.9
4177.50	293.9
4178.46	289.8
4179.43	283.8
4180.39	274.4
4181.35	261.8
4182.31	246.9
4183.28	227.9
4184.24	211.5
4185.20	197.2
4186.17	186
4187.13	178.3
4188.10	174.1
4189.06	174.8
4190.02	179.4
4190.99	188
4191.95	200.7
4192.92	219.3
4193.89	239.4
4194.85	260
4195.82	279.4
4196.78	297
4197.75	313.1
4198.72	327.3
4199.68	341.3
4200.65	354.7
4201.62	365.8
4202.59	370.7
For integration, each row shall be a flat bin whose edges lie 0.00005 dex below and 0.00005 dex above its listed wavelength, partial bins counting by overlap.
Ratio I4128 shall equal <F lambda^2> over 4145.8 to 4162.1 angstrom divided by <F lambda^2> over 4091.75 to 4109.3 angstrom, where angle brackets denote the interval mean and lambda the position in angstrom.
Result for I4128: 0.9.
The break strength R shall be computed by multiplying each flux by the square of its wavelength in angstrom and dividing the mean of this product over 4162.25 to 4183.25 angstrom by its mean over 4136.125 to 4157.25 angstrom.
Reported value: 1.15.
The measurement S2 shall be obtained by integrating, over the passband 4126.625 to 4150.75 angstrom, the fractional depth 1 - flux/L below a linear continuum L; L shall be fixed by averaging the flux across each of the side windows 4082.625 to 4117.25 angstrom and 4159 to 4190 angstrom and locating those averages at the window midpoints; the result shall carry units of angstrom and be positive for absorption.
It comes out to -1.8 angstrom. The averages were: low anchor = 290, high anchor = 277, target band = 305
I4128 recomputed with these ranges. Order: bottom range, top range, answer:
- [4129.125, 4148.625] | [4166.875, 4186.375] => 0.91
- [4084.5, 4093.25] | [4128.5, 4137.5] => 1.09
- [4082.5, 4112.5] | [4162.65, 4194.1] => 0.95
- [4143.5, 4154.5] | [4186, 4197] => 1.00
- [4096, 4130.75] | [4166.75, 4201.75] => 0.93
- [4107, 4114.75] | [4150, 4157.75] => 0.79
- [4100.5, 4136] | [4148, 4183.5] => 0.94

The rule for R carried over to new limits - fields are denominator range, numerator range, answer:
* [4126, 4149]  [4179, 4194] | 0.69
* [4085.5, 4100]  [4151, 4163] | 0.89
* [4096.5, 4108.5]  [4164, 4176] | 1.19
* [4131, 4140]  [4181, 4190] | 0.64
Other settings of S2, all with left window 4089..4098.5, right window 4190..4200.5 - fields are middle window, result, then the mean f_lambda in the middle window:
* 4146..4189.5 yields 1.62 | 262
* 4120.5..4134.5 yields -1.90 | 321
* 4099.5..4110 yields 0.79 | 268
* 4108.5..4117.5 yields -0.15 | 292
